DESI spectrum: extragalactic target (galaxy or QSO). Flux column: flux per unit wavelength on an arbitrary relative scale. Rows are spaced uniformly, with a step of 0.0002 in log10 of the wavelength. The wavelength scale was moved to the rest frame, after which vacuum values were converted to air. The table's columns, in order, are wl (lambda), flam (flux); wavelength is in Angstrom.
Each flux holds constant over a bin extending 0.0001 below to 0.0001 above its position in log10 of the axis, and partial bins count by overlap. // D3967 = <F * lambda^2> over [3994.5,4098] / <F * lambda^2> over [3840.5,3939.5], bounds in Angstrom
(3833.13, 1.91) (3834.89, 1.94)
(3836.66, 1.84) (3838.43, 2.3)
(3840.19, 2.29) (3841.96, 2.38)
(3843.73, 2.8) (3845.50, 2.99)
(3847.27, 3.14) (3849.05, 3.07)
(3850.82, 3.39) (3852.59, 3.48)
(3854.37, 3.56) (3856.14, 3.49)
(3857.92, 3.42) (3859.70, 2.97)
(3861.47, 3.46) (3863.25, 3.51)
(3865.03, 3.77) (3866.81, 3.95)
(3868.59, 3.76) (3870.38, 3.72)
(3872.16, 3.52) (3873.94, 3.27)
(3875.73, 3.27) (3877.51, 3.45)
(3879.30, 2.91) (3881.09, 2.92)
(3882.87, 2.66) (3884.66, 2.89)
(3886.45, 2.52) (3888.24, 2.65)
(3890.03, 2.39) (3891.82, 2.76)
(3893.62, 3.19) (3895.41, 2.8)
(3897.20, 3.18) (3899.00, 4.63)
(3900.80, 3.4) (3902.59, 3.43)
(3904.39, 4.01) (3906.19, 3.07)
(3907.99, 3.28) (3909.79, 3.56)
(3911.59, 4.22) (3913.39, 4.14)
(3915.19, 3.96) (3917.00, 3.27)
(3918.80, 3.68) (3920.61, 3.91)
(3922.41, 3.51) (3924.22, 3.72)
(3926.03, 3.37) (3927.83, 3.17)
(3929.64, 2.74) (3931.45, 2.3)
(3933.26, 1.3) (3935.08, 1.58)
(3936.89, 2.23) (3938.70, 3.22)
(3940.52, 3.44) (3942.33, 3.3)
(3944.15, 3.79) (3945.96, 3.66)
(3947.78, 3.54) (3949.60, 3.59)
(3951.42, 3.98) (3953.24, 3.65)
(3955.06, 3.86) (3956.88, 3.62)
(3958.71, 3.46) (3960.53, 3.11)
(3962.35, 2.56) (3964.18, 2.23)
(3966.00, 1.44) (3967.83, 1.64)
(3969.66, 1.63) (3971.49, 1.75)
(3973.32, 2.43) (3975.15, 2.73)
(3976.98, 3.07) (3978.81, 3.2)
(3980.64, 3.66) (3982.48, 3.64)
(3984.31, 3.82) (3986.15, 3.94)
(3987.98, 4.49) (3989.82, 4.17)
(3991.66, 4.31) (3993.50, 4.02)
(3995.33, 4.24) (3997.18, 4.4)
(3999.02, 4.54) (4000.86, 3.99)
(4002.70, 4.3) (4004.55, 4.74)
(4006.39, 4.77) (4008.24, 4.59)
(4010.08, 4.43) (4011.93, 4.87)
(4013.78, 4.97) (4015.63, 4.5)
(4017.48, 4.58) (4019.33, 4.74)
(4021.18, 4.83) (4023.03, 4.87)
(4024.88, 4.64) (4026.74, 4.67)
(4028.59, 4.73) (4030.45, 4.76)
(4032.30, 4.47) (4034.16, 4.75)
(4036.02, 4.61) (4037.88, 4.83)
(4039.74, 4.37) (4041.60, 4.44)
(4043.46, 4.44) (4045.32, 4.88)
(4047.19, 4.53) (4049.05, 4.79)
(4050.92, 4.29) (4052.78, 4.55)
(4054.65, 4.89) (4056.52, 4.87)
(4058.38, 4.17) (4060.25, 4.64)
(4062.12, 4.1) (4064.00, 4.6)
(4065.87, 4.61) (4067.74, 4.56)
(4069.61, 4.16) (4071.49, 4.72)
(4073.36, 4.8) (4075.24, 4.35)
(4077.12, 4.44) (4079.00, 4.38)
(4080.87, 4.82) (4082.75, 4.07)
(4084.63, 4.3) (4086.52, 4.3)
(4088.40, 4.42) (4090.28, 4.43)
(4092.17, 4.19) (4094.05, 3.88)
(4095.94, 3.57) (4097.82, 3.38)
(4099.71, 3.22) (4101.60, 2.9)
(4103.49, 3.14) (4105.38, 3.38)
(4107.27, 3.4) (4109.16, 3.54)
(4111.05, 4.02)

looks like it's 1.52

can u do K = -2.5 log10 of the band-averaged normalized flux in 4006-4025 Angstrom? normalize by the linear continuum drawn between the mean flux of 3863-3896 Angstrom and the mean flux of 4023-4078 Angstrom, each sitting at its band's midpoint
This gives -0.10 mag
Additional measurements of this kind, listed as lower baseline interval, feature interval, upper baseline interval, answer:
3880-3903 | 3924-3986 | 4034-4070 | 0.22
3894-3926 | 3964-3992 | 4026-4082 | 0.33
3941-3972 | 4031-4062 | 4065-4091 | -0.13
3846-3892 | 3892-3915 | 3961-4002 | -0.10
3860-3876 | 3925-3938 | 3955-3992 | 0.33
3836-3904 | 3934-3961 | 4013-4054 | 0.16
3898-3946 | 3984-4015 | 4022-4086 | -0.09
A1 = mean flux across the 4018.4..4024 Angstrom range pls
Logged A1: 4.82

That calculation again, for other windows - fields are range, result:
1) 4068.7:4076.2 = 4.5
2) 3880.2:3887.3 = 2.75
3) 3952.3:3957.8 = 3.71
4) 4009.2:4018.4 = 4.67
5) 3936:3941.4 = 2.96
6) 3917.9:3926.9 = 3.64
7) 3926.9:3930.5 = 2.97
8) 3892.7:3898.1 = 3.05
